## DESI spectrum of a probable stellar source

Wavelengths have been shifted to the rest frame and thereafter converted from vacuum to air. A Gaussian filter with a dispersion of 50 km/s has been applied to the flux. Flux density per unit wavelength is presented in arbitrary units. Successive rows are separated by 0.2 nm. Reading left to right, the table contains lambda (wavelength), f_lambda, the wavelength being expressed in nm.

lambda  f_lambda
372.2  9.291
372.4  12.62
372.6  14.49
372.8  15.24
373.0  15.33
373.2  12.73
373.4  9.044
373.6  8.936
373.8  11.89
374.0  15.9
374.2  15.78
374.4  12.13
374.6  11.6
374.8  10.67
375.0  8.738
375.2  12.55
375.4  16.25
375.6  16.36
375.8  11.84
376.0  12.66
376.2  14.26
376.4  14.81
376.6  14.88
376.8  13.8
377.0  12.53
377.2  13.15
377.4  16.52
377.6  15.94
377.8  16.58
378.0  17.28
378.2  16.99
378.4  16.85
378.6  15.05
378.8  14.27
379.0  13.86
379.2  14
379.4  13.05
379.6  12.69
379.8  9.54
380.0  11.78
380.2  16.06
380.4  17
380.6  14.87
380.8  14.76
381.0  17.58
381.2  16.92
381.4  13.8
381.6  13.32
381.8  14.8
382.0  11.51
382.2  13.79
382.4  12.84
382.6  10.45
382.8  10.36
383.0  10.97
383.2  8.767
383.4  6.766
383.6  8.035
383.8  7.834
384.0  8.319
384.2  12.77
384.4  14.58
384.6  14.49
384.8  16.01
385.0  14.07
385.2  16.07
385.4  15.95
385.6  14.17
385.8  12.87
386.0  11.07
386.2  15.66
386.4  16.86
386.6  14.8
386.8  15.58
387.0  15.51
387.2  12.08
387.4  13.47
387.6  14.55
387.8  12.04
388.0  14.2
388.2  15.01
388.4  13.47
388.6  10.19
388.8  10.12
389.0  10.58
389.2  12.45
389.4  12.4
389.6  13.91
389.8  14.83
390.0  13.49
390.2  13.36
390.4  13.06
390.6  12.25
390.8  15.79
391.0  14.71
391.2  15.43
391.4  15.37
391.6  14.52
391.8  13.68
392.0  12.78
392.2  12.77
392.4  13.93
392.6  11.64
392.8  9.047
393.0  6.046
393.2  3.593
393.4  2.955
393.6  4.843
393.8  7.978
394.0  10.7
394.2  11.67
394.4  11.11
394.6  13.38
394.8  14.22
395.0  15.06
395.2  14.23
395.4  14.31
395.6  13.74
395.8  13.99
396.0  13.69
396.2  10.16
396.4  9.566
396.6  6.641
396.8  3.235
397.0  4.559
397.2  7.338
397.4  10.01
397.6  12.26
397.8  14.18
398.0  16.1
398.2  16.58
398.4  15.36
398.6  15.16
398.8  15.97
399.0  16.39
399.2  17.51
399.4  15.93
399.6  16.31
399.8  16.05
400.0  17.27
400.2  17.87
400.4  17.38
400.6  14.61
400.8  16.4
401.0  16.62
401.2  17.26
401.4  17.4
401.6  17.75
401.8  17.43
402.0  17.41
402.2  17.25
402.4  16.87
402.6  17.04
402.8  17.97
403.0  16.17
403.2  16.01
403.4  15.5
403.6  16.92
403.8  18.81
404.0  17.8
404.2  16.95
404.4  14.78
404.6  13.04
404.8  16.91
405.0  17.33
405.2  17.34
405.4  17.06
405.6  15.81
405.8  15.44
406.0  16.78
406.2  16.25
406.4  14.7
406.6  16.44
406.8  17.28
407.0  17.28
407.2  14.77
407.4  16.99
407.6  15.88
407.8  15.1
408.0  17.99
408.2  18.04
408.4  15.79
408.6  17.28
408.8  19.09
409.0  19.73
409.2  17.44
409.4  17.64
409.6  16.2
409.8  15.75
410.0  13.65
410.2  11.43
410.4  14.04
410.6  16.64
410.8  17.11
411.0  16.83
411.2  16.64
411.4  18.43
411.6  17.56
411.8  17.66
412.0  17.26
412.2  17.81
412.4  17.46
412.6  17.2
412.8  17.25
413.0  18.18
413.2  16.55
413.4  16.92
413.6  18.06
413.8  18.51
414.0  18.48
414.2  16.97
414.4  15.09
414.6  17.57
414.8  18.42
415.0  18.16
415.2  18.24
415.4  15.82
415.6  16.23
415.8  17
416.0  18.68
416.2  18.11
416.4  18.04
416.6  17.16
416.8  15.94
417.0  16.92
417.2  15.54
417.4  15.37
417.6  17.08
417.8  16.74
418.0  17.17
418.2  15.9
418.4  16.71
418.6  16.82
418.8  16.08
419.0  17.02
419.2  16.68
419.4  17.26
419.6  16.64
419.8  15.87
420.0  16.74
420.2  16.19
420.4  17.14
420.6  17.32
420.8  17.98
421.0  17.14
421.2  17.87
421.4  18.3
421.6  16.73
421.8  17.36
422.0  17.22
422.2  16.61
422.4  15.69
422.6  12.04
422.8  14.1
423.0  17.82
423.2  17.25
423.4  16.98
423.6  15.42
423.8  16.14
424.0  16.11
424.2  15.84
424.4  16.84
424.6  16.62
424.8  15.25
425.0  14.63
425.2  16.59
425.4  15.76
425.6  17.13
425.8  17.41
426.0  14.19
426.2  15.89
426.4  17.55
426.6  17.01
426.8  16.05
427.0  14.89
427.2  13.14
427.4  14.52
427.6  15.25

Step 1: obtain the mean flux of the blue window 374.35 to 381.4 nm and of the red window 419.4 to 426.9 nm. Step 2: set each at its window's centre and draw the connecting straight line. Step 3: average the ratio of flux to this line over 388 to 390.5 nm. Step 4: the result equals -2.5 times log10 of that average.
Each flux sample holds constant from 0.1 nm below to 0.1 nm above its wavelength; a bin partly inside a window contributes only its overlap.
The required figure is 0.157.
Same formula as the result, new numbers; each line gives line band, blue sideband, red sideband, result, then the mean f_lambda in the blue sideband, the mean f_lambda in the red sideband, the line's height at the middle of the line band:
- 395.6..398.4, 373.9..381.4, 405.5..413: 0.397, 14.3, 16.6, 15.7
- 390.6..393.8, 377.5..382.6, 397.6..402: 0.374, 14.5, 16.4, 15.7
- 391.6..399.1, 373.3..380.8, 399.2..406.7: 0.359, 13.8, 16.6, 15.8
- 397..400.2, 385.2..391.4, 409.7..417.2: 0.034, 13.7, 16.9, 15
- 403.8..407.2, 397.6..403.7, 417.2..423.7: 0.010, 16.5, 16.6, 16.5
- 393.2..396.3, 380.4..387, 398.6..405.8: 0.340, 13.2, 16.7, 15.3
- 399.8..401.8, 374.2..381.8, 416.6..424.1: -0.098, 14.2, 16.5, 15.5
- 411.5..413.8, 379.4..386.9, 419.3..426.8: -0.125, 13.2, 16.4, 15.6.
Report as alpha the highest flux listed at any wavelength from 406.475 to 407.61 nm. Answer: 17.28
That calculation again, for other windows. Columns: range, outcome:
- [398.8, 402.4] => 17.87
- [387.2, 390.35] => 15.01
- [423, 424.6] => 17.82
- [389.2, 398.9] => 16.58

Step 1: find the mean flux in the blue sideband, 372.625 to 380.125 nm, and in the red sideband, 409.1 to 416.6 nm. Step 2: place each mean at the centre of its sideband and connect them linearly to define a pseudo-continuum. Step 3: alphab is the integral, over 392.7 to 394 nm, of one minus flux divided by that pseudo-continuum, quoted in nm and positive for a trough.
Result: 0.78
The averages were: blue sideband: 13.7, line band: 6.12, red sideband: 17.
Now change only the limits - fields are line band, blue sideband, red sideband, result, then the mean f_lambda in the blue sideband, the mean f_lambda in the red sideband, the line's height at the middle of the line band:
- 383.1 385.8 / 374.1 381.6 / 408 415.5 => 0.48 nm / 14.2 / 17.1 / 14.8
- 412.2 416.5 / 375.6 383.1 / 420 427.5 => -0.46 nm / 14.1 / 16.2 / 15.8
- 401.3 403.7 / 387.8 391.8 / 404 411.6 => -0.23 nm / 13.4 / 16.4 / 15.5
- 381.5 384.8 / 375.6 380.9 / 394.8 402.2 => 0.70 nm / 14.5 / 14.3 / 14.4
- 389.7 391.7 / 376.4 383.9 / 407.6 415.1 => 0.06 nm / 13.5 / 17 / 14.7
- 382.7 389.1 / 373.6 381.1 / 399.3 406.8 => 0.95 nm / 14.1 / 16.6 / 14.9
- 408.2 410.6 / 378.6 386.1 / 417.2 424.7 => -0.12 nm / 13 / 16.5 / 15.5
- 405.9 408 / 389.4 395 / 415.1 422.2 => -0.22 nm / 11.8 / 16.9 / 14.7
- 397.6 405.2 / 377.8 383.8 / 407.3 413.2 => -0.35 nm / 13.3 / 16.8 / 15.8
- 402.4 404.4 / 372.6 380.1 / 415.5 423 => -0.17 nm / 13.7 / 16.7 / 15.6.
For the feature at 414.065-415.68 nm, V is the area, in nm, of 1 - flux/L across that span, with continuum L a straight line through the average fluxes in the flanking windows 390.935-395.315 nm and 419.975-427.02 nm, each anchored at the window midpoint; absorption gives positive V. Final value -0.23 nm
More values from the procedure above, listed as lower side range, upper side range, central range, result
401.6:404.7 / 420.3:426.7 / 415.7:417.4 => -0.056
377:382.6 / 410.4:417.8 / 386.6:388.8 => 0.236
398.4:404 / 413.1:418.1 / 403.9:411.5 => 0.240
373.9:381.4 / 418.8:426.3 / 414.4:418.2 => -0.215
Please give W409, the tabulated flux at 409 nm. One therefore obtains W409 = 19.73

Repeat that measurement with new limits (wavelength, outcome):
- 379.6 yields 12.69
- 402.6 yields 17.04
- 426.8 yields 16.05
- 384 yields 8.319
